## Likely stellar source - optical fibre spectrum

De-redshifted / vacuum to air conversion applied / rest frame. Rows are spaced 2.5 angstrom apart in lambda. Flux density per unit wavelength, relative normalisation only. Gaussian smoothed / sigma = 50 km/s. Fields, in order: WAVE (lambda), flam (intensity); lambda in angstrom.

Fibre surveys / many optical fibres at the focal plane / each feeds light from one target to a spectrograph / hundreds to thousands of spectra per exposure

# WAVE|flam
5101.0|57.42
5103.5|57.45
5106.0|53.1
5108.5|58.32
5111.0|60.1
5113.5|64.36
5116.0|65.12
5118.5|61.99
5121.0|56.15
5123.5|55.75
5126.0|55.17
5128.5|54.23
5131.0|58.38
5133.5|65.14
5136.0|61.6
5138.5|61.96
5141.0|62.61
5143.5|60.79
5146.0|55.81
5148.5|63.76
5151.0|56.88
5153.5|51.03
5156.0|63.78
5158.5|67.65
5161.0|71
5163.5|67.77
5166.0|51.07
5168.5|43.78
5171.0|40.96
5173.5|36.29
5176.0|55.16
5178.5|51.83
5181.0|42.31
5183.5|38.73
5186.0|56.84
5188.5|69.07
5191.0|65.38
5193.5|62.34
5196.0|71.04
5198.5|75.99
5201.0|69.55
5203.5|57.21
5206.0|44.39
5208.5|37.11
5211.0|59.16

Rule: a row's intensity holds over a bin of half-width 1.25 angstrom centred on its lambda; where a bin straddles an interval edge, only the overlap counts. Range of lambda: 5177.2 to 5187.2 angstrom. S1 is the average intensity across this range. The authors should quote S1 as 47.4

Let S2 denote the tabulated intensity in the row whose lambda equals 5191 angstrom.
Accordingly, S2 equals 65.38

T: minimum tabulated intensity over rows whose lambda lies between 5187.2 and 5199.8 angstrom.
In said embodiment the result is 62.34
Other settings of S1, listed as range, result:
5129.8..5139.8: 61.8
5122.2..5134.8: 57.7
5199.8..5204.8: 63.1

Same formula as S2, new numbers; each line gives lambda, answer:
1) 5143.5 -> 60.79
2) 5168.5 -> 43.78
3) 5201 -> 69.55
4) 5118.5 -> 61.99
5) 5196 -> 71.04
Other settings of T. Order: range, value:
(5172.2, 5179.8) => 36.29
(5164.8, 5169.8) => 43.78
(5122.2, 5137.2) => 54.23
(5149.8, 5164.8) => 51.03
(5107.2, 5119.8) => 58.32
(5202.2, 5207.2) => 44.39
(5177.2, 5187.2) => 38.73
